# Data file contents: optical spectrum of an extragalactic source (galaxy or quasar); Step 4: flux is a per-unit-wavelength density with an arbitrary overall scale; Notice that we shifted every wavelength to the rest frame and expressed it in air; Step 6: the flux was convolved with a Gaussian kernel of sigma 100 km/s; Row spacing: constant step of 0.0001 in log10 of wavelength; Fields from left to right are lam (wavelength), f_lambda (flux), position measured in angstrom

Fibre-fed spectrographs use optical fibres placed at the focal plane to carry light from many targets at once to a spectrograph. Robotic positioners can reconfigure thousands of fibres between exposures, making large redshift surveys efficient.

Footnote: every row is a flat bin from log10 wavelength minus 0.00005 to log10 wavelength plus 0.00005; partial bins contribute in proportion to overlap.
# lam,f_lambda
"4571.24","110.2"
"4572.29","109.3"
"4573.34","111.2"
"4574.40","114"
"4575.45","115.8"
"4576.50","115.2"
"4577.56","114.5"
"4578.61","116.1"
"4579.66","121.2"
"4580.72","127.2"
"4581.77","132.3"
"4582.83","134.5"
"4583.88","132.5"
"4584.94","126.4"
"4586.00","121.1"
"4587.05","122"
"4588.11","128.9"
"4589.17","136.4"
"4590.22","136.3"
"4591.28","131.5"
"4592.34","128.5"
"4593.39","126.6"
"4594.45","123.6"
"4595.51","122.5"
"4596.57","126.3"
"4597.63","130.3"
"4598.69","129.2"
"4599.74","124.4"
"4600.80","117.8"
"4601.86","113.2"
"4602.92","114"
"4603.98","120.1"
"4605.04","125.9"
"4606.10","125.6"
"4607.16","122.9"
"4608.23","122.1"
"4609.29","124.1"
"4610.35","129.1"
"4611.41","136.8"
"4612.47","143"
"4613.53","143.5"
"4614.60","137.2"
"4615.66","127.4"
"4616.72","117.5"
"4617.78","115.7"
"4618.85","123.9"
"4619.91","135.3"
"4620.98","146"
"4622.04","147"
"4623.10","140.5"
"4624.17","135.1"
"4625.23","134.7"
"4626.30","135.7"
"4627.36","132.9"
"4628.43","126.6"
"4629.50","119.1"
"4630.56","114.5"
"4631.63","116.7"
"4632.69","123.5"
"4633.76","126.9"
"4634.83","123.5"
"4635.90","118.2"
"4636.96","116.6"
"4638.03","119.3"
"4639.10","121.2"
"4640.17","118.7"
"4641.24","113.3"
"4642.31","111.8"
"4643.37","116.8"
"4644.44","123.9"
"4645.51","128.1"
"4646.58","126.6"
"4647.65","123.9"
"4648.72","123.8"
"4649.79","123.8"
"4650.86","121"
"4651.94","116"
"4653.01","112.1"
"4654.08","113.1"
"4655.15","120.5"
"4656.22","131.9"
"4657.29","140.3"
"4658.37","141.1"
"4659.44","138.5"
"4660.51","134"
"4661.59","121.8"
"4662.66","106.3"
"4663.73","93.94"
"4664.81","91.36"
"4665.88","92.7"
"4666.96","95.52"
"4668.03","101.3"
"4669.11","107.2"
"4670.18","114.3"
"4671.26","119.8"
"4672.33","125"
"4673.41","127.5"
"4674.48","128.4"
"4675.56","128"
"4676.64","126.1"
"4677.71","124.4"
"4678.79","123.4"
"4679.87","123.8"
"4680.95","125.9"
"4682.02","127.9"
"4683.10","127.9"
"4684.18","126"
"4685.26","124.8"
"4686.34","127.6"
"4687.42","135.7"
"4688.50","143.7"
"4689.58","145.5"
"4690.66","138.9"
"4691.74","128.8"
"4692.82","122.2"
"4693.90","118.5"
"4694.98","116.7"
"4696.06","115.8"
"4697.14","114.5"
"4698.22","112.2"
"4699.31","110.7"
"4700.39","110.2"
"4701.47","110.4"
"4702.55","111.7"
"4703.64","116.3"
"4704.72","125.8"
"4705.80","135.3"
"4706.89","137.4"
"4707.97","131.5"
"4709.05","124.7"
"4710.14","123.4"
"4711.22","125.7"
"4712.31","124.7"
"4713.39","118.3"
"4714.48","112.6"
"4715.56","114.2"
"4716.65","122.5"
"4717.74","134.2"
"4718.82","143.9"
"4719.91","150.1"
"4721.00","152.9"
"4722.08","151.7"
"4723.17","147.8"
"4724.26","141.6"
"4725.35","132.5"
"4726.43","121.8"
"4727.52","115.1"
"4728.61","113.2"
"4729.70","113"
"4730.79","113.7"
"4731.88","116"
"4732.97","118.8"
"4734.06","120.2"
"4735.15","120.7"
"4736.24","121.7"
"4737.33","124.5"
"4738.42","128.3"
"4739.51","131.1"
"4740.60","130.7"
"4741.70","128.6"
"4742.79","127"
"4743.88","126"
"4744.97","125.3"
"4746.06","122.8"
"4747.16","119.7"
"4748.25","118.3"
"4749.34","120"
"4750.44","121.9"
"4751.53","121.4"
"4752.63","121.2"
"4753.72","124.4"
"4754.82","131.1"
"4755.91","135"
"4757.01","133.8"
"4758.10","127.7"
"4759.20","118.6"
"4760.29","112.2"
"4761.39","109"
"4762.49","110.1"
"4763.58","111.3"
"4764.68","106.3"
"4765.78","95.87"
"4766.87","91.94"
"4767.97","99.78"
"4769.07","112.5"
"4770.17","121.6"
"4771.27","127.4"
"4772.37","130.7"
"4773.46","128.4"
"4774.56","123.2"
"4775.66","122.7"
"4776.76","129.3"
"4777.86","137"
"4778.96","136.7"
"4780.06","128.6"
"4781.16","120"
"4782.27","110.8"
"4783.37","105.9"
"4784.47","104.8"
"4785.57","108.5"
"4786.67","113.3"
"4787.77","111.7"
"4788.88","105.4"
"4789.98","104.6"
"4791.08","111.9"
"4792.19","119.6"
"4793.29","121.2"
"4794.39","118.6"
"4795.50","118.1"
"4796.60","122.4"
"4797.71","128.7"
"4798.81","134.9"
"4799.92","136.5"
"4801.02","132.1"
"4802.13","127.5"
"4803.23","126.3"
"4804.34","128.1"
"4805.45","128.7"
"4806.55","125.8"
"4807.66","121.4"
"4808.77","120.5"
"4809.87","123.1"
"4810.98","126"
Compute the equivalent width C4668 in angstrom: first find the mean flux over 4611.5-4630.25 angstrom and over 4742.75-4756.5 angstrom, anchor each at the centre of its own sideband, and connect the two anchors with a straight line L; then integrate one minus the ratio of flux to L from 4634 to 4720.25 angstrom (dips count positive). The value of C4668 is 4.7 angstrom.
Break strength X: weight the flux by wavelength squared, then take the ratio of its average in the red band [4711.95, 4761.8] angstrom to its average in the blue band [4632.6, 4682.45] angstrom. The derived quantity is 1.1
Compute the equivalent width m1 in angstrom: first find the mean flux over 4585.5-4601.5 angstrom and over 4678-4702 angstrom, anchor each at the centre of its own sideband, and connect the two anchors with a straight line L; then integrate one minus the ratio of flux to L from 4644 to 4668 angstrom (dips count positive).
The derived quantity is 1.23 angstrom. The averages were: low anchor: 127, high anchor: 124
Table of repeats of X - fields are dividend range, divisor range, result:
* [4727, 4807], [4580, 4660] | 1.01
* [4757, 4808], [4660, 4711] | 1.03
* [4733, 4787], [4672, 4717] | 1.00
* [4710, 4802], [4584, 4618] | 1.03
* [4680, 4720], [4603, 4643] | 1.02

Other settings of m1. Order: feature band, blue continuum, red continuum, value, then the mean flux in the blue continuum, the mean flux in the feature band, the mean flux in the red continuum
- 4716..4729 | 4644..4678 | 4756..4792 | -2.0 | 119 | 136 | 116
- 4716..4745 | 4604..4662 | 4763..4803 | -1.8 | 126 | 129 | 118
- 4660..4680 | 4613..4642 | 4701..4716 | 1.6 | 127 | 115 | 122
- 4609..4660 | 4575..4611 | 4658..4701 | -1.5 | 125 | 127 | 121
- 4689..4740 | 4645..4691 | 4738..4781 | -1.3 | 122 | 125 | 122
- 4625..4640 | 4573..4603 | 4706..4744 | 0.2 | 124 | 123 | 128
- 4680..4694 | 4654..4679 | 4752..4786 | -1.4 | 119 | 130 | 119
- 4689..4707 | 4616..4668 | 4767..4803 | 0.0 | 122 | 121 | 120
